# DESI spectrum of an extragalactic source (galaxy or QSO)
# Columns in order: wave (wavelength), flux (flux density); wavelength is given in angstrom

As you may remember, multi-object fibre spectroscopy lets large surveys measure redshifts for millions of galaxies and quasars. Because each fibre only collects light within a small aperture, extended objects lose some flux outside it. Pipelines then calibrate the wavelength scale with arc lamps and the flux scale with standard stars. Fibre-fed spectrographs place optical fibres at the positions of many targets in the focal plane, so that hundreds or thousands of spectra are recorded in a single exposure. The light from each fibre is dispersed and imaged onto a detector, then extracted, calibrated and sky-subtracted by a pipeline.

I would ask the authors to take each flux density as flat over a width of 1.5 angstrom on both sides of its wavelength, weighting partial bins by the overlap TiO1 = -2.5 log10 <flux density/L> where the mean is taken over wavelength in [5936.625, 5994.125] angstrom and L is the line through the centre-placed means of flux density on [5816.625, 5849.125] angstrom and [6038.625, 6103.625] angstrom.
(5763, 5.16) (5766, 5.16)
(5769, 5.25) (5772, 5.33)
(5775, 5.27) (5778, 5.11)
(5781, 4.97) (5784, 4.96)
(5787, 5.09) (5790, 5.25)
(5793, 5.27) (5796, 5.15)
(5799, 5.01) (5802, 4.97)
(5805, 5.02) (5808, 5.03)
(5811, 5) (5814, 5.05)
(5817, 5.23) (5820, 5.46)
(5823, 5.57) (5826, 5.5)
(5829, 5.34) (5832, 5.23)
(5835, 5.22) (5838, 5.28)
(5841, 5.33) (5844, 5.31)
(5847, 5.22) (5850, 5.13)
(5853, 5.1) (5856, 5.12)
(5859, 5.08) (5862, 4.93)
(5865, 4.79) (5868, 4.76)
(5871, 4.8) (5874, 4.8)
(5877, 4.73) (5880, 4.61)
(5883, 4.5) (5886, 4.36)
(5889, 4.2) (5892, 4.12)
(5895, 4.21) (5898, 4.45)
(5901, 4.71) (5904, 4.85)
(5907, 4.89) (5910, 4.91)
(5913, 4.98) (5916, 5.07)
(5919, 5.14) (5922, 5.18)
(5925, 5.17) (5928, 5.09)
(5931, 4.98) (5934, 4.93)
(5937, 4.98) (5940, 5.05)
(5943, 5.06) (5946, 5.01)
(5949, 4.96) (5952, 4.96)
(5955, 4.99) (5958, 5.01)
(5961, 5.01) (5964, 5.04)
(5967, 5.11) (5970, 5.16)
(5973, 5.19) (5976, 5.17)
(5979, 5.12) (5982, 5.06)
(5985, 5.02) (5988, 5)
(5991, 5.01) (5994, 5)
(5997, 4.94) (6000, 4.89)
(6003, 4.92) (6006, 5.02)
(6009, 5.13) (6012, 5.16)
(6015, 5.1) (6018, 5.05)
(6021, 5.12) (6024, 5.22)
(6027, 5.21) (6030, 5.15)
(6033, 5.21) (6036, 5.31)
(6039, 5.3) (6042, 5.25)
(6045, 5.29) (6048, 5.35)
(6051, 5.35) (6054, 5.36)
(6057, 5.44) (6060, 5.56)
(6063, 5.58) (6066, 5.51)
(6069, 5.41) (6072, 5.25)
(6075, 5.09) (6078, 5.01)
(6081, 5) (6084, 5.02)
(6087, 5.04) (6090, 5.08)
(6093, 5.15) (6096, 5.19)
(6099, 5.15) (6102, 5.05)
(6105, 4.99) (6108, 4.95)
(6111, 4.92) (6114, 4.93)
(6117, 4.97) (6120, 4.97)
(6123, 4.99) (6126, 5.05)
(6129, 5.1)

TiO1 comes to 0.05 mag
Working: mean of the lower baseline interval 5.34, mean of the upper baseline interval 5.25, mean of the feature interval 5.05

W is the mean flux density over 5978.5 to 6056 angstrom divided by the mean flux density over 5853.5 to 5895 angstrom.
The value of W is 1.1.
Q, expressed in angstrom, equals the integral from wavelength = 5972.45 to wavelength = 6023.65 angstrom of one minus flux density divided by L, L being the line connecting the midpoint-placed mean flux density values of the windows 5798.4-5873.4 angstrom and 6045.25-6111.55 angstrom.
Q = 1.3 angstrom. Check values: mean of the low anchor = 5.14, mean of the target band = 5.05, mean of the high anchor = 5.21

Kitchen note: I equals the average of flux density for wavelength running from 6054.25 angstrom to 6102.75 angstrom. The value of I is 5.23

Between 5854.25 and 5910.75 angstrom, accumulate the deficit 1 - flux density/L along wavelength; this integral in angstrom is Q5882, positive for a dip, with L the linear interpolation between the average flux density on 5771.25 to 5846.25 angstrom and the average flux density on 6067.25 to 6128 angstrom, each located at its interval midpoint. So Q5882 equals 5.4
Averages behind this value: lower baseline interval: 5.2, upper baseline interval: 5.06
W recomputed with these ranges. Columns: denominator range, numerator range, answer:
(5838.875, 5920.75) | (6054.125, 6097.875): 1.09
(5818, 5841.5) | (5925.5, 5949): 0.94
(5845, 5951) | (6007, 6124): 1.07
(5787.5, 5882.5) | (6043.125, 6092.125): 1.03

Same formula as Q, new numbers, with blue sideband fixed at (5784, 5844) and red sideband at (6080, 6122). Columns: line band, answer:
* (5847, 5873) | 1.0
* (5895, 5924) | 1.5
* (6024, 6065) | -2.2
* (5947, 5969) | 0.4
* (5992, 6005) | 0.4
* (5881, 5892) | 1.8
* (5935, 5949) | 0.3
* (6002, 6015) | 0.0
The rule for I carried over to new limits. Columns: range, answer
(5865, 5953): 4.81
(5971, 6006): 5.03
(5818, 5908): 4.92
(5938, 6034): 5.06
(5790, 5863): 5.19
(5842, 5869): 5.06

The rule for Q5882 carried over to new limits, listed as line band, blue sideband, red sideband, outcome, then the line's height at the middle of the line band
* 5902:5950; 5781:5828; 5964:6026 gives 0.9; 5.1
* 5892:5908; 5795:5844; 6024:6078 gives 2.1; 5.25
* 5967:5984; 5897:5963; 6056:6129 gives -0.4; 5.02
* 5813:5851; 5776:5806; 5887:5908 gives -3.5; 4.85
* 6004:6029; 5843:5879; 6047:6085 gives 0.5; 5.22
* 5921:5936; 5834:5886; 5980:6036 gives -0.1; 5.01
